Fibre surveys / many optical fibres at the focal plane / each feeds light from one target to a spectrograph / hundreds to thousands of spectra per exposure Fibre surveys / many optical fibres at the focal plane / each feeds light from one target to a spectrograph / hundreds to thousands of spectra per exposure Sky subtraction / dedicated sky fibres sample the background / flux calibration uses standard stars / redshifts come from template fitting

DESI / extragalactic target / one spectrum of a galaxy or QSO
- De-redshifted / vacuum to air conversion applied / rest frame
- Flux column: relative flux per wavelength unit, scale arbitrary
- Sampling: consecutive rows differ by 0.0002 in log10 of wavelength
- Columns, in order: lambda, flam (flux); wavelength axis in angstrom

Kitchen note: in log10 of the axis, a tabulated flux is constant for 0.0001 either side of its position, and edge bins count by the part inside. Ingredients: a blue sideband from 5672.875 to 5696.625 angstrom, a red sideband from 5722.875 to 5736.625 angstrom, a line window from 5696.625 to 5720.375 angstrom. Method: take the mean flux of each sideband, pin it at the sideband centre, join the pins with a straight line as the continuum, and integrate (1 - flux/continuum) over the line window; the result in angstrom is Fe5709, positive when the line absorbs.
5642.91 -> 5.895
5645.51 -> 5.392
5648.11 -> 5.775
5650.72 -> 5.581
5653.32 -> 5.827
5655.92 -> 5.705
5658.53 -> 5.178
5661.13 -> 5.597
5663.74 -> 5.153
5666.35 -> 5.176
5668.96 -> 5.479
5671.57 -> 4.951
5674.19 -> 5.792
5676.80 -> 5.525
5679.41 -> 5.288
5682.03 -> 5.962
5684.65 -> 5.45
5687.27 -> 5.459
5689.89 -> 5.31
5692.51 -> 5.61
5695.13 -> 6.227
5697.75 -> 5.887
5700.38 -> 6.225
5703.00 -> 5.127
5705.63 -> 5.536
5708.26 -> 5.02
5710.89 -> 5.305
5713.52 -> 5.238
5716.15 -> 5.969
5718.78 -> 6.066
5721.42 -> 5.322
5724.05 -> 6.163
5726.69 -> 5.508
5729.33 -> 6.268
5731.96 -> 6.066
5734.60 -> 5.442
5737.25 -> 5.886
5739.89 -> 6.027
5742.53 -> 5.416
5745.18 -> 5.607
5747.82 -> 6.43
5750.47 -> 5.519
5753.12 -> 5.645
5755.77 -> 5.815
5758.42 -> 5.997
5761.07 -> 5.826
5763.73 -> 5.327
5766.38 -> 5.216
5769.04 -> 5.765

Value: 0.7 angstrom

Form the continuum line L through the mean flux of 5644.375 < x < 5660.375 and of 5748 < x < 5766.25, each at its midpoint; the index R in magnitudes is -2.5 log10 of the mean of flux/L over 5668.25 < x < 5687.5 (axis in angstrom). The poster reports 0.02 mag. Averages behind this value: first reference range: 5.58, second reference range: 5.7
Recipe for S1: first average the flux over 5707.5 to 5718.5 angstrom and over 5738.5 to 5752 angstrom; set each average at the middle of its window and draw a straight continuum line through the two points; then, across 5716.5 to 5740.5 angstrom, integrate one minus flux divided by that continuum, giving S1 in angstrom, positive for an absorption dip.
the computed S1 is -1.0 angstrom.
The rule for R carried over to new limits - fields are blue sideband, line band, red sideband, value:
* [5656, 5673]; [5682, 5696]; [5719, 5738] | -0.03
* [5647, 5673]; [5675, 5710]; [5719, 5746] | 0.00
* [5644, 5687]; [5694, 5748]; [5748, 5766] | -0.02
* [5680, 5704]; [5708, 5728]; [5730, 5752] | 0.03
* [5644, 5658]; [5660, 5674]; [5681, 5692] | 0.06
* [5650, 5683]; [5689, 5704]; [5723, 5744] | -0.02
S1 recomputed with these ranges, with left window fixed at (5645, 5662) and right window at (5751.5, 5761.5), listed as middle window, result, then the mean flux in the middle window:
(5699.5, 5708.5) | 0.32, 5.5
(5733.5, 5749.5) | -0.05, 5.8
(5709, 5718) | 0.33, 5.51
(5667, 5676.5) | 0.38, 5.4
